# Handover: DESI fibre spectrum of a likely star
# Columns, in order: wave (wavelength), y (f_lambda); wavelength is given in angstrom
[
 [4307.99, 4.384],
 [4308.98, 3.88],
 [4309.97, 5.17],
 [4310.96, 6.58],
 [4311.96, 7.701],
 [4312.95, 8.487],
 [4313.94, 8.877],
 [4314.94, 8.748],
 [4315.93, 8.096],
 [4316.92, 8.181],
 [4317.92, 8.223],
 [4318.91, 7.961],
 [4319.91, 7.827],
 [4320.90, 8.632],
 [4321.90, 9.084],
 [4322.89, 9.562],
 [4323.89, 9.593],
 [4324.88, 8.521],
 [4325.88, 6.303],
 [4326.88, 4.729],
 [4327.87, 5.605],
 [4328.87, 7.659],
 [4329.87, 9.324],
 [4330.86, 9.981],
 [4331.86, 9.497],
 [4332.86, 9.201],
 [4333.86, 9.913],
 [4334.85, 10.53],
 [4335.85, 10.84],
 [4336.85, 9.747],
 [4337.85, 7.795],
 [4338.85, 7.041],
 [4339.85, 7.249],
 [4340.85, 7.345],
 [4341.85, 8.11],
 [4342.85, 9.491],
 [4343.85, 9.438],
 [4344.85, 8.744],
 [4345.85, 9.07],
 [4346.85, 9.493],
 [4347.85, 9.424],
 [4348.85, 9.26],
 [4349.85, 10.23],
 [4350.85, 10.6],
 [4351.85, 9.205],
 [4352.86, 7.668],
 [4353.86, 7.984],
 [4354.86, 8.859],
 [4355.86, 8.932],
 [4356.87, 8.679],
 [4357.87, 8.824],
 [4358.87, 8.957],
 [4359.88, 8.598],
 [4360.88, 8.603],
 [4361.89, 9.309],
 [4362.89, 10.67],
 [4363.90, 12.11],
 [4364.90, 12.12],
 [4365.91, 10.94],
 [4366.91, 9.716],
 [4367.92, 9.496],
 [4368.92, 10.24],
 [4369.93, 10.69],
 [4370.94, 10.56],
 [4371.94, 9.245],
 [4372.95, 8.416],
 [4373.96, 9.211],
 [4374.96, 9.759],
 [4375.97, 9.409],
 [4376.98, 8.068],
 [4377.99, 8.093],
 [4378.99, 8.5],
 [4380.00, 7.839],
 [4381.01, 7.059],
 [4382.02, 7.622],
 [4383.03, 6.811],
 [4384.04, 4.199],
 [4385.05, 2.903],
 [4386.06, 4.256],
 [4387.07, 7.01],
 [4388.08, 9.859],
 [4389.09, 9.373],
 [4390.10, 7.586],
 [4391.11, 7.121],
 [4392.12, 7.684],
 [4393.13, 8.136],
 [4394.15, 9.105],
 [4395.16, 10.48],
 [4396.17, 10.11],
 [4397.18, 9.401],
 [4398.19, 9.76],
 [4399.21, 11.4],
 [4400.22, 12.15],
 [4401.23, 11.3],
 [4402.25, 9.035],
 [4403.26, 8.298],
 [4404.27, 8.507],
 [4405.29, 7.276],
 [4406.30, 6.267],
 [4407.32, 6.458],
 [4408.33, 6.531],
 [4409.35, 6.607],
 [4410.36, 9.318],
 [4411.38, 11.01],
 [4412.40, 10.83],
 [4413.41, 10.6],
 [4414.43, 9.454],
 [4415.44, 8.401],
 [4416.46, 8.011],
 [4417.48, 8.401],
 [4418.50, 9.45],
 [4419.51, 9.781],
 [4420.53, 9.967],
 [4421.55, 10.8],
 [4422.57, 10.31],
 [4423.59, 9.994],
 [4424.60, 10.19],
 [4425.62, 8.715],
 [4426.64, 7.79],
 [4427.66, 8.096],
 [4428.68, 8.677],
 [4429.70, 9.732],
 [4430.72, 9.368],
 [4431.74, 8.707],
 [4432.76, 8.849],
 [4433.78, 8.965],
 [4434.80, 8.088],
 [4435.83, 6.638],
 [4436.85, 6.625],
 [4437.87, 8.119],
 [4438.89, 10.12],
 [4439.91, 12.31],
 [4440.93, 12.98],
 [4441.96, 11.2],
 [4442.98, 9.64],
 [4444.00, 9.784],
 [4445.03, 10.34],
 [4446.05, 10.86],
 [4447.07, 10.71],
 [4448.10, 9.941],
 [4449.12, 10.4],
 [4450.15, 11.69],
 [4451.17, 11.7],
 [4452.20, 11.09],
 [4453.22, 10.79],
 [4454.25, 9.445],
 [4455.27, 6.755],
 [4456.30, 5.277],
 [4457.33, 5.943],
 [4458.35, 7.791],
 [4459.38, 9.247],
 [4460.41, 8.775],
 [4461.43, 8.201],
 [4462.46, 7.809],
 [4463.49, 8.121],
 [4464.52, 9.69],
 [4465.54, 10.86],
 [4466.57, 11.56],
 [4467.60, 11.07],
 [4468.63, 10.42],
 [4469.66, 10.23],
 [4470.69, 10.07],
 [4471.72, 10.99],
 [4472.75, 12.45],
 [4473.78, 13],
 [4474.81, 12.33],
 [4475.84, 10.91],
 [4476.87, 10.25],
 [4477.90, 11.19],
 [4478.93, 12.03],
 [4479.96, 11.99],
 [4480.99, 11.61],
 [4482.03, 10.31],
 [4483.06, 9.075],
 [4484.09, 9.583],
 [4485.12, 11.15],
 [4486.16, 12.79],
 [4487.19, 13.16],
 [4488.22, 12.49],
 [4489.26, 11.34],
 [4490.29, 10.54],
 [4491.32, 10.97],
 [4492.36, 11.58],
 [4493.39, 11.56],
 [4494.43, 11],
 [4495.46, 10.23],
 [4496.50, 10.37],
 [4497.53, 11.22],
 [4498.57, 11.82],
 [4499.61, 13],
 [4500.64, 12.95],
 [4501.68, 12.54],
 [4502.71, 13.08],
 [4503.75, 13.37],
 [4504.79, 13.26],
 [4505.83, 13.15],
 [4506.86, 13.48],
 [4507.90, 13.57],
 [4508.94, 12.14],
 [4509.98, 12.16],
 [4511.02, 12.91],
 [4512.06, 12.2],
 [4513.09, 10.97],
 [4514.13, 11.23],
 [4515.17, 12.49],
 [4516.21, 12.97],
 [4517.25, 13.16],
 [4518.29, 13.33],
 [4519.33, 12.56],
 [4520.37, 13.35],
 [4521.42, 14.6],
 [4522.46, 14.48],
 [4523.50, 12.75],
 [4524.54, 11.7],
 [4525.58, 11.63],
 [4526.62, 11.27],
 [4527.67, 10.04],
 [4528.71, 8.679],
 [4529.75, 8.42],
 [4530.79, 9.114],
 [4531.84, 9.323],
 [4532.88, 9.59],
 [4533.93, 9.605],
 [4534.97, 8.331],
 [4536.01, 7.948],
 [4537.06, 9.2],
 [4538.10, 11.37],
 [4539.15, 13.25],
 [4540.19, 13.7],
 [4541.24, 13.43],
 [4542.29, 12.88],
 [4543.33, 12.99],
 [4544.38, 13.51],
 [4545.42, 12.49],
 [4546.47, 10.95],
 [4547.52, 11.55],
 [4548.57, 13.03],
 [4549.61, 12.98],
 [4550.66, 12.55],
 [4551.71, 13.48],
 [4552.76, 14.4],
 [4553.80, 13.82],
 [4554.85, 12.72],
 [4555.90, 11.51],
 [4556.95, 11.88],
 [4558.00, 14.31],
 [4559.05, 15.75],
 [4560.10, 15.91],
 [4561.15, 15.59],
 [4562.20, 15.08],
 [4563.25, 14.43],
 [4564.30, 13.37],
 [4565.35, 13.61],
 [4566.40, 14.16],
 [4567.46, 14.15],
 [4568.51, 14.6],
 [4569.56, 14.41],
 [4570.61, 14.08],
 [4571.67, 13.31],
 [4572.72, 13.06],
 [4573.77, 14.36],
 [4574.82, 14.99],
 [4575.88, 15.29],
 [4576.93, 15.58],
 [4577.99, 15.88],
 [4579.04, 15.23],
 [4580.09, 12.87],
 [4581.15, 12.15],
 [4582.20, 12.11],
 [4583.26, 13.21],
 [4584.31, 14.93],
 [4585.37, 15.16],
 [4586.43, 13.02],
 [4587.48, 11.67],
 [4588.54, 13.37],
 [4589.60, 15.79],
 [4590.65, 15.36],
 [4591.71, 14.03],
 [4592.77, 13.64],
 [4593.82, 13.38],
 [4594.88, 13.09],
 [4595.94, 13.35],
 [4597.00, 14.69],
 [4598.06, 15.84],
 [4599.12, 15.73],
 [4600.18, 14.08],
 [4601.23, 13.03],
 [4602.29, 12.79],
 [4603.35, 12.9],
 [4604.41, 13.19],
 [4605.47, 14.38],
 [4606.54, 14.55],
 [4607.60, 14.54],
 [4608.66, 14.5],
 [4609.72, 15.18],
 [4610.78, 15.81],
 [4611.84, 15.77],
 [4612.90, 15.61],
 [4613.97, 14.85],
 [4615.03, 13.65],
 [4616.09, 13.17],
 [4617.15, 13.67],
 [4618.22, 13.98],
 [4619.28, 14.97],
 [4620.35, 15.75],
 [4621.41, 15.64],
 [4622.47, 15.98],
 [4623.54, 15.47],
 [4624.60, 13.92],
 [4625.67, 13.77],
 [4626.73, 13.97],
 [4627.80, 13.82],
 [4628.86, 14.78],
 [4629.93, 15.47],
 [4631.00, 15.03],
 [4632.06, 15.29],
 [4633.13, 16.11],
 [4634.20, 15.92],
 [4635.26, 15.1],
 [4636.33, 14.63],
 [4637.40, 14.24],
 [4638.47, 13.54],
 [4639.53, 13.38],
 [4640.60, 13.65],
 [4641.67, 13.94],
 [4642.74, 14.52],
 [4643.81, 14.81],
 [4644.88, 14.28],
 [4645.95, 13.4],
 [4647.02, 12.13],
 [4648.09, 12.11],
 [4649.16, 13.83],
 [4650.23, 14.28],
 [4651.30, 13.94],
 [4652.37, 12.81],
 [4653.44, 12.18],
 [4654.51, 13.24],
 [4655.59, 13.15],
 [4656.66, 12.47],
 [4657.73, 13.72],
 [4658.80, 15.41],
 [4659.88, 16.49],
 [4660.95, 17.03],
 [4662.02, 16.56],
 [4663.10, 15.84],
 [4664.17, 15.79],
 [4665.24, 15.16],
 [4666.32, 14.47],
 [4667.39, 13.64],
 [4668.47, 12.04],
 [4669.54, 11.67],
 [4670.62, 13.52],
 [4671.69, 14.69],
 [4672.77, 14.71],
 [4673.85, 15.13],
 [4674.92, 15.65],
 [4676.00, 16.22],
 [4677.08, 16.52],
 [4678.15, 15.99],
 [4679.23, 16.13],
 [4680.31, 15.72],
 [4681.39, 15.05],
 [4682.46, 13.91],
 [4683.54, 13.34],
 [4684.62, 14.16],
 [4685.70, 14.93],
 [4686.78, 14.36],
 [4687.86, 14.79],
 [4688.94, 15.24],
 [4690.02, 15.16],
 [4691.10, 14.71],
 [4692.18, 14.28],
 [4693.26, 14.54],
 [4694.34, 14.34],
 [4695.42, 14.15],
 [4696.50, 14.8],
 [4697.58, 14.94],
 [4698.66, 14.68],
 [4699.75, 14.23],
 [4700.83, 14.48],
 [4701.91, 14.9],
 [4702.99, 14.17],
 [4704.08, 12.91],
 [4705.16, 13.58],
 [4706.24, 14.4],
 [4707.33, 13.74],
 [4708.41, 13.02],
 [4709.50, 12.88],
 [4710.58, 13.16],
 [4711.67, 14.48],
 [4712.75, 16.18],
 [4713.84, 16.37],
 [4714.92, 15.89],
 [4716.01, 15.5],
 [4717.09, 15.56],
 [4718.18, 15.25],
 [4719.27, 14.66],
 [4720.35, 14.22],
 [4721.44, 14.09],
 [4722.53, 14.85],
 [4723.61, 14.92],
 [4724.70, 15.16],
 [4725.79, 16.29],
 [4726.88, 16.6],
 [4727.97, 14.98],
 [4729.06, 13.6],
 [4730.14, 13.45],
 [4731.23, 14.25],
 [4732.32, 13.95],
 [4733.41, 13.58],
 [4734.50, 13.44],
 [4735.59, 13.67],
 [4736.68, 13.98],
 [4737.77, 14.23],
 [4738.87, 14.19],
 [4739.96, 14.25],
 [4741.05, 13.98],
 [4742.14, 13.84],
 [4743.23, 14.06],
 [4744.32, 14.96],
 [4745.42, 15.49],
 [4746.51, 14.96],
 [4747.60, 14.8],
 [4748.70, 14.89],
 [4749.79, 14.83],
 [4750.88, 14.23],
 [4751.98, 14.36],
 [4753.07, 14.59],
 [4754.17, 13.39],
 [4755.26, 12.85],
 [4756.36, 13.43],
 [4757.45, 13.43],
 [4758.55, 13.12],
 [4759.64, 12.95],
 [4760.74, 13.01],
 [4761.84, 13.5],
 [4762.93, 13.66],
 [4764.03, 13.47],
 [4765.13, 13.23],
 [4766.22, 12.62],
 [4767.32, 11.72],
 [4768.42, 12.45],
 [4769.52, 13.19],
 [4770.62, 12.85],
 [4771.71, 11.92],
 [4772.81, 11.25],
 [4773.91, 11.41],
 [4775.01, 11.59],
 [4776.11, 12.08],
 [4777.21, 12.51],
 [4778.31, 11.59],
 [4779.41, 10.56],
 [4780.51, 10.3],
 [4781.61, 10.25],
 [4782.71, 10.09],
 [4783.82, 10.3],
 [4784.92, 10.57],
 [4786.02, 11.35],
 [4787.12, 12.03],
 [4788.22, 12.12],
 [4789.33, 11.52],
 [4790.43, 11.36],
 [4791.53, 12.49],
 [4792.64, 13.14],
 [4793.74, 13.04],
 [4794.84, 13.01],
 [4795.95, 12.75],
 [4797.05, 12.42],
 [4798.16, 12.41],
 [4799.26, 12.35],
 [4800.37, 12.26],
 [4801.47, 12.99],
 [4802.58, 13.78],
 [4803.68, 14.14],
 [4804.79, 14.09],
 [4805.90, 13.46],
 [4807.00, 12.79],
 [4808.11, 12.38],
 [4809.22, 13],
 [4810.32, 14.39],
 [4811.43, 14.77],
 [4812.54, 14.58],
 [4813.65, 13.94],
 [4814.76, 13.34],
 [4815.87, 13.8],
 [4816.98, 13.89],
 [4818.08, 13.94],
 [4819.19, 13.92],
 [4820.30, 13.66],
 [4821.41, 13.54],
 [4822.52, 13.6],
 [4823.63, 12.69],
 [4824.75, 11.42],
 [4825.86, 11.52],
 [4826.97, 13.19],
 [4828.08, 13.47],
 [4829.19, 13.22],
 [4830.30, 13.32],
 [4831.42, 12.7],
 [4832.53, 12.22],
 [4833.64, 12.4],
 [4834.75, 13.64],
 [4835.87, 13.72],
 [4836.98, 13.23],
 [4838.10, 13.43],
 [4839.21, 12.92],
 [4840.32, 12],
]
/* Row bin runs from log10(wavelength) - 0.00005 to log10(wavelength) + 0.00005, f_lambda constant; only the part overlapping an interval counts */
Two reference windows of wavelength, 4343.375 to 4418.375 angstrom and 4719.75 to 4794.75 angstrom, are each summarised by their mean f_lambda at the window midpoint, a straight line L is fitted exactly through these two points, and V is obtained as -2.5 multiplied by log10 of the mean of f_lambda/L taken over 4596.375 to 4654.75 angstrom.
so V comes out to -0.22 mag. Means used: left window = 8.86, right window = 13.2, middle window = 14.3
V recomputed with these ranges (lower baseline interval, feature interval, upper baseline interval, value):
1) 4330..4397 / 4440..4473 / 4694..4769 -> 0.033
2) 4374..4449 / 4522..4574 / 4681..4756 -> -0.101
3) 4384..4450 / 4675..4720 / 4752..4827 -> -0.241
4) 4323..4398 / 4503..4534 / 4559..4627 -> 0.049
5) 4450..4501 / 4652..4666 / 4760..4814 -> -0.244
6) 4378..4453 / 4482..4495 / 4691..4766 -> -0.101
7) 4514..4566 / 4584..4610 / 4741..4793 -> -0.133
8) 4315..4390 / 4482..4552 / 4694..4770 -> -0.071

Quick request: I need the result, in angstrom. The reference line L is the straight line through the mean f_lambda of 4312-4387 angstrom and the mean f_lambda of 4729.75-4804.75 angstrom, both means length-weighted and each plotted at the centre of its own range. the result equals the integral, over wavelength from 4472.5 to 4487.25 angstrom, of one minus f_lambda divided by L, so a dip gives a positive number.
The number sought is -2.0 angstrom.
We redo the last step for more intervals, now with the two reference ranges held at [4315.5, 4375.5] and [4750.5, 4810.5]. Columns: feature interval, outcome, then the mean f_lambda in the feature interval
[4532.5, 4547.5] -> -1.14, 11.4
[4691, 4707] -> -3.31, 14.3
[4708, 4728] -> -4.89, 15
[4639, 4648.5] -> -1.81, 13.6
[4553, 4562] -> -2.74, 14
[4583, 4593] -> -2.80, 14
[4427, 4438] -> 1.55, 8.35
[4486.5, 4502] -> -2.17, 11.7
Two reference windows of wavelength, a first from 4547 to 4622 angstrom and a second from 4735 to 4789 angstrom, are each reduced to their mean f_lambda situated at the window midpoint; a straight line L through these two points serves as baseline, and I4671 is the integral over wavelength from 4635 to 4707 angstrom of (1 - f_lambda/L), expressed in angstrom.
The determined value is -4.6 angstrom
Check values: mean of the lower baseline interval 14.1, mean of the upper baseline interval 12.9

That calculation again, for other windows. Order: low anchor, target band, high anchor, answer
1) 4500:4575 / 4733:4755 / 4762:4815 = -3.2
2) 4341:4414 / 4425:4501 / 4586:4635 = 5.1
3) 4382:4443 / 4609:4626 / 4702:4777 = -4.0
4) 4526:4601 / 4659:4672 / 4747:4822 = -1.8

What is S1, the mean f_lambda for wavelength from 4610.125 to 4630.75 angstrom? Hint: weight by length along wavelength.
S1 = 14.7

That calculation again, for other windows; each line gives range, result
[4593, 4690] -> 14.5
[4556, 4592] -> 14.2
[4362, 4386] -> 8.78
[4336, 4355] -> 8.81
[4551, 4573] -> 14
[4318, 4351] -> 8.7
